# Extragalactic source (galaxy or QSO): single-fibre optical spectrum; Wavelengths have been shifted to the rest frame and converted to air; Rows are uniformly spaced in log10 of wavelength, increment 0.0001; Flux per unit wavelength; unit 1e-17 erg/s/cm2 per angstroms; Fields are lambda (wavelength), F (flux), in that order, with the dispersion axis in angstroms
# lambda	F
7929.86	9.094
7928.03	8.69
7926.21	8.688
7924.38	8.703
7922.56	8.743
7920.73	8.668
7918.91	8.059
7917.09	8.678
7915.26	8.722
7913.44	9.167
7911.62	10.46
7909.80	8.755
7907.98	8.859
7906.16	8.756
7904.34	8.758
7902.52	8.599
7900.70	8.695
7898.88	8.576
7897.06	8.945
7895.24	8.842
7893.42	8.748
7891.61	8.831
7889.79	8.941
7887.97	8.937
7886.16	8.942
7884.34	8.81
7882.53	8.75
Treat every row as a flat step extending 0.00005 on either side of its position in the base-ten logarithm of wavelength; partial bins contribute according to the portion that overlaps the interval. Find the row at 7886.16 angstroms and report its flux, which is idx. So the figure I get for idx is 8.942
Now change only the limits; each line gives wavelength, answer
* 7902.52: 8.599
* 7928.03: 8.69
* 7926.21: 8.688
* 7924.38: 8.703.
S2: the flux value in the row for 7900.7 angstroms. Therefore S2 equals 8.695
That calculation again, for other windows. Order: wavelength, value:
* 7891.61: 8.831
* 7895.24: 8.842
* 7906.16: 8.756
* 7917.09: 8.678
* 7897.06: 8.945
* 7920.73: 8.668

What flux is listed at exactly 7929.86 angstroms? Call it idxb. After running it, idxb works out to 9.094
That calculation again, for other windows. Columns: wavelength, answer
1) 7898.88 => 8.576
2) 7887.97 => 8.937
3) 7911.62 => 10.46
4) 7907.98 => 8.859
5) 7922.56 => 8.743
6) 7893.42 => 8.748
